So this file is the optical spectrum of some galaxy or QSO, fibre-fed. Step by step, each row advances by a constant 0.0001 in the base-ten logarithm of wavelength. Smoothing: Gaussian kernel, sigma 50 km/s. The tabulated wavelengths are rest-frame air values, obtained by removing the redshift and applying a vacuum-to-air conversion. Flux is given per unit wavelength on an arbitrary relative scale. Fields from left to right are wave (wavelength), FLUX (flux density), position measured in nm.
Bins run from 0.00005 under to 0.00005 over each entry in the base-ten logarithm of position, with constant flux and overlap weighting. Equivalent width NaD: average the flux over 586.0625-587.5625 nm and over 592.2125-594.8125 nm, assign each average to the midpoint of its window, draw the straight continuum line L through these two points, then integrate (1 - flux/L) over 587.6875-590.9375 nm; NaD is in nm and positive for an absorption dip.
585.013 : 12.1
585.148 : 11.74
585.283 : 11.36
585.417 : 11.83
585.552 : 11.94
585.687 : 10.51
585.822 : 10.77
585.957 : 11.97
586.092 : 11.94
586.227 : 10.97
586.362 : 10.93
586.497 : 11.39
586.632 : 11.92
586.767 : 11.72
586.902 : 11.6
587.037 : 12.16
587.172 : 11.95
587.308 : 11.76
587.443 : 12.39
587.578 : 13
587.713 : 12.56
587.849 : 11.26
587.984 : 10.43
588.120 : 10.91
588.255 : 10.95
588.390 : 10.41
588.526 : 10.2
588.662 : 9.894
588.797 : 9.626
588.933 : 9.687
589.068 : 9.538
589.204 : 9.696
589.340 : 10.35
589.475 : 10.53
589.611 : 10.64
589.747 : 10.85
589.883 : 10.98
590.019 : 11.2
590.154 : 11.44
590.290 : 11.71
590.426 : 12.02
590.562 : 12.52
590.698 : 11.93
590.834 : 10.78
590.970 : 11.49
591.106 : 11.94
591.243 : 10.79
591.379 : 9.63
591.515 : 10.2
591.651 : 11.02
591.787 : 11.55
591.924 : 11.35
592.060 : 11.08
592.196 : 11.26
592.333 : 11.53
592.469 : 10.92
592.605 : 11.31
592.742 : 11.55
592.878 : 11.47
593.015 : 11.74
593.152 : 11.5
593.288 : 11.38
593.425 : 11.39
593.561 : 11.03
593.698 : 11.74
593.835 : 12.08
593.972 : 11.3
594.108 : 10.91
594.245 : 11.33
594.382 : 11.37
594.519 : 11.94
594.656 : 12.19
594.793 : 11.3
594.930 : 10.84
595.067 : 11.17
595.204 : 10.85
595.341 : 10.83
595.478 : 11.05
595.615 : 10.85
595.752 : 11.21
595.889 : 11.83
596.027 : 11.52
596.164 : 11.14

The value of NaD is 0.23 nm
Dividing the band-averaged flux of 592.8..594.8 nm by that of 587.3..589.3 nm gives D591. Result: 1.07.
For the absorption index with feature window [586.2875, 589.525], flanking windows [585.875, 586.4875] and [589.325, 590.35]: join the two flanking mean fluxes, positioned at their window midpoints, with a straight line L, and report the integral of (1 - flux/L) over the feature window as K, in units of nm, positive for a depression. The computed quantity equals 0.06 nm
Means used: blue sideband 11.4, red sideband 11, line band 11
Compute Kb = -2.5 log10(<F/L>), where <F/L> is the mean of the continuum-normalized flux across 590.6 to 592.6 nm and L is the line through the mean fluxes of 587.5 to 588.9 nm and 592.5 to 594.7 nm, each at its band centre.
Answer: 0.01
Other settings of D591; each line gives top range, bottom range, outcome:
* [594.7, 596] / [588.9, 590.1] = 1.07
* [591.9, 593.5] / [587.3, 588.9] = 1.03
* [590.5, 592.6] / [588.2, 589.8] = 1.10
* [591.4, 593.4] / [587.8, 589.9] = 1.09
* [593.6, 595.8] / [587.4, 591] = 1.03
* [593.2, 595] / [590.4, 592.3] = 1.02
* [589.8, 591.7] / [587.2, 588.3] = 0.96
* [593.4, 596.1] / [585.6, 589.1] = 1.01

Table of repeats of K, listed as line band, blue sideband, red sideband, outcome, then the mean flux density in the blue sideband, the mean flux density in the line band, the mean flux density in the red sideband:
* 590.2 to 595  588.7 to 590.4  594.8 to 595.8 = -0.26 nm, 10.6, 11.4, 11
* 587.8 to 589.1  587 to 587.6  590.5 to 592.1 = 0.18 nm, 12.2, 10.3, 11.2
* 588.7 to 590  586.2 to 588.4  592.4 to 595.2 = 0.15 nm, 11.6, 10.2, 11.4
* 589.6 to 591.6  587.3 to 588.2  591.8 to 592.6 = 0.04 nm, 11.8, 11.2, 11.3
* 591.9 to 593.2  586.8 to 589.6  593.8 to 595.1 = -0.01 nm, 10.9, 11.4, 11.4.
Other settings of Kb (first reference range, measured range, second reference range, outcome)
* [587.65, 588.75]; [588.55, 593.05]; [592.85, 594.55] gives 0.01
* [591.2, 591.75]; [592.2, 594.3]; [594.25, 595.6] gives -0.05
